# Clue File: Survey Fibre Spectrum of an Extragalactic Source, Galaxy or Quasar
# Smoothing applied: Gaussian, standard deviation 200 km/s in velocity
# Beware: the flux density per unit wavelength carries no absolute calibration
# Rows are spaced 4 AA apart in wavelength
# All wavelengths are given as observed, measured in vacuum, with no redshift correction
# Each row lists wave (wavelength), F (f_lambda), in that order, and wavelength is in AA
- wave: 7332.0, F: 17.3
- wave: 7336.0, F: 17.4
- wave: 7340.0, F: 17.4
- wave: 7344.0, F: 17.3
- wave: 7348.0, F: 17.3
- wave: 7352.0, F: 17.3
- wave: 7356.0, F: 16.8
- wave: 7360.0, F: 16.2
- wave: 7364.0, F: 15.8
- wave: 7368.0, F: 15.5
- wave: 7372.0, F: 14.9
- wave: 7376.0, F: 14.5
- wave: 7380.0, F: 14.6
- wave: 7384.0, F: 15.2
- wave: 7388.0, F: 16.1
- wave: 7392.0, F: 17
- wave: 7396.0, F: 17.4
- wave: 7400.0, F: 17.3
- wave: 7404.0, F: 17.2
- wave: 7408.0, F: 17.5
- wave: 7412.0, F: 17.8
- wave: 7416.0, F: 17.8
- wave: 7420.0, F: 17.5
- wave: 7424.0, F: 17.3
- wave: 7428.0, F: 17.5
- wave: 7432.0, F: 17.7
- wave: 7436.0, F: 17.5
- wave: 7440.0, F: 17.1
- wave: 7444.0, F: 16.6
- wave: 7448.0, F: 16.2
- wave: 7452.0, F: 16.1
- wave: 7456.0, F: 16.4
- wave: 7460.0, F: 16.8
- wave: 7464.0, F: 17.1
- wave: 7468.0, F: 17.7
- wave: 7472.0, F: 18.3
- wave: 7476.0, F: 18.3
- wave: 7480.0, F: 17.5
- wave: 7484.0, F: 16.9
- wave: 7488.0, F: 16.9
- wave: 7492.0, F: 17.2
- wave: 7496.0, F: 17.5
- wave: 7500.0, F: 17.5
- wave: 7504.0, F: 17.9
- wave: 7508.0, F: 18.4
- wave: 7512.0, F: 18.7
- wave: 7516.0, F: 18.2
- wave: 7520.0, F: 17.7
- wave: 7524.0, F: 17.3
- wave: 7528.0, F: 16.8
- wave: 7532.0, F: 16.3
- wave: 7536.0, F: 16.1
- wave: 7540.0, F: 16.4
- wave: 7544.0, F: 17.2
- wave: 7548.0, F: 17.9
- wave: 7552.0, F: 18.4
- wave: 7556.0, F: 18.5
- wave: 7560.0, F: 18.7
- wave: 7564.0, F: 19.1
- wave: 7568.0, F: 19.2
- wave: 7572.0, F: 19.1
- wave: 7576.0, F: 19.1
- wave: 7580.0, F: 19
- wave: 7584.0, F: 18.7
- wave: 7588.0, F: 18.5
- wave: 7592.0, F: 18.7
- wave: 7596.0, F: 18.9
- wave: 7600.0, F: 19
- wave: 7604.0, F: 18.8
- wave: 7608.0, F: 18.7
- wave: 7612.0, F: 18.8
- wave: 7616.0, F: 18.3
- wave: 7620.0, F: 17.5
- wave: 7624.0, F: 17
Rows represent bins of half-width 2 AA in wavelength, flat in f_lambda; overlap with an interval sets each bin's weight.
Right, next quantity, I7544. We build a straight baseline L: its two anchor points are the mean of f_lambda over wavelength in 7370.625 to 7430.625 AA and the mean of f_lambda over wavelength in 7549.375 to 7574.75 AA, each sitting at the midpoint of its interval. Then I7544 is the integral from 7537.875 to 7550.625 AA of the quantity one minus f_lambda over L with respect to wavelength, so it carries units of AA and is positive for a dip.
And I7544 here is 0.9 AA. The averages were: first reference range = 16.7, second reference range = 18.8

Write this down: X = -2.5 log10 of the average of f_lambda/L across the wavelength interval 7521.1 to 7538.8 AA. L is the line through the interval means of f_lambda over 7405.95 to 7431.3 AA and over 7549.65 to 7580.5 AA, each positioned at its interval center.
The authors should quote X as 0.12 mag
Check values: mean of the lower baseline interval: 17.6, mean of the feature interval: 16.7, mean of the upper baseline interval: 18.9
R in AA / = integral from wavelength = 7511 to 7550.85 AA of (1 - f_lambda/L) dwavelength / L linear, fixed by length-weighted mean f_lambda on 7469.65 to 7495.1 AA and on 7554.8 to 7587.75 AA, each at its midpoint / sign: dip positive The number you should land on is 2.2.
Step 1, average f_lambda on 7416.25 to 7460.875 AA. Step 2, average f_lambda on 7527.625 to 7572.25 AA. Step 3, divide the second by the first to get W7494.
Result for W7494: 1.05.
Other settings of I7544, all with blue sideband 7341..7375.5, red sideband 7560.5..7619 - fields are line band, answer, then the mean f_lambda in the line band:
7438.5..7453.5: 0.7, 16.5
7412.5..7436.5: -0.7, 17.6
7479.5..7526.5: 0.7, 17.6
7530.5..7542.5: 1.3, 16.3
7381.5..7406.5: 0.1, 16.7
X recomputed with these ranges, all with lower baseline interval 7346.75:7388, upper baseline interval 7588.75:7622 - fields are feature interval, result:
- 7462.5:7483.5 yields -0.04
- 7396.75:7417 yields -0.08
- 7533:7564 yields 0.02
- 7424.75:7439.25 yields -0.06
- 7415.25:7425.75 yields -0.07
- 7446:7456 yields 0.04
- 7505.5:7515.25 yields -0.06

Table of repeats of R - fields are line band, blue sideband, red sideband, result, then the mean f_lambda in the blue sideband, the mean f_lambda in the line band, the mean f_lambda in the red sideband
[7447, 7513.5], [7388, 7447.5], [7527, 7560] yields -0.3 AA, 17.3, 17.4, 17.3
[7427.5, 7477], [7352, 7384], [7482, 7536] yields -1.4 AA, 15.6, 17.1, 17.4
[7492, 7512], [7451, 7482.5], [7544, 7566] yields -0.1 AA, 17.3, 17.9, 18.4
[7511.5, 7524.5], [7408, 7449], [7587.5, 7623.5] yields 0.0 AA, 17.3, 18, 18.5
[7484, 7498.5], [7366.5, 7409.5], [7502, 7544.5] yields -0.1 AA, 16.1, 17.2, 17.4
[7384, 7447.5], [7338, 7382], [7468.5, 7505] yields -1.6 AA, 16.1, 17.2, 17.6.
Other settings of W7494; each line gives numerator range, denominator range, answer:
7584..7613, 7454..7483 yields 1.08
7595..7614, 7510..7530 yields 1.06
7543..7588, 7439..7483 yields 1.09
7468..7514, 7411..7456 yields 1.03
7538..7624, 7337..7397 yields 1.14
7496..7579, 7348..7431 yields 1.08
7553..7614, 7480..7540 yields 1.09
